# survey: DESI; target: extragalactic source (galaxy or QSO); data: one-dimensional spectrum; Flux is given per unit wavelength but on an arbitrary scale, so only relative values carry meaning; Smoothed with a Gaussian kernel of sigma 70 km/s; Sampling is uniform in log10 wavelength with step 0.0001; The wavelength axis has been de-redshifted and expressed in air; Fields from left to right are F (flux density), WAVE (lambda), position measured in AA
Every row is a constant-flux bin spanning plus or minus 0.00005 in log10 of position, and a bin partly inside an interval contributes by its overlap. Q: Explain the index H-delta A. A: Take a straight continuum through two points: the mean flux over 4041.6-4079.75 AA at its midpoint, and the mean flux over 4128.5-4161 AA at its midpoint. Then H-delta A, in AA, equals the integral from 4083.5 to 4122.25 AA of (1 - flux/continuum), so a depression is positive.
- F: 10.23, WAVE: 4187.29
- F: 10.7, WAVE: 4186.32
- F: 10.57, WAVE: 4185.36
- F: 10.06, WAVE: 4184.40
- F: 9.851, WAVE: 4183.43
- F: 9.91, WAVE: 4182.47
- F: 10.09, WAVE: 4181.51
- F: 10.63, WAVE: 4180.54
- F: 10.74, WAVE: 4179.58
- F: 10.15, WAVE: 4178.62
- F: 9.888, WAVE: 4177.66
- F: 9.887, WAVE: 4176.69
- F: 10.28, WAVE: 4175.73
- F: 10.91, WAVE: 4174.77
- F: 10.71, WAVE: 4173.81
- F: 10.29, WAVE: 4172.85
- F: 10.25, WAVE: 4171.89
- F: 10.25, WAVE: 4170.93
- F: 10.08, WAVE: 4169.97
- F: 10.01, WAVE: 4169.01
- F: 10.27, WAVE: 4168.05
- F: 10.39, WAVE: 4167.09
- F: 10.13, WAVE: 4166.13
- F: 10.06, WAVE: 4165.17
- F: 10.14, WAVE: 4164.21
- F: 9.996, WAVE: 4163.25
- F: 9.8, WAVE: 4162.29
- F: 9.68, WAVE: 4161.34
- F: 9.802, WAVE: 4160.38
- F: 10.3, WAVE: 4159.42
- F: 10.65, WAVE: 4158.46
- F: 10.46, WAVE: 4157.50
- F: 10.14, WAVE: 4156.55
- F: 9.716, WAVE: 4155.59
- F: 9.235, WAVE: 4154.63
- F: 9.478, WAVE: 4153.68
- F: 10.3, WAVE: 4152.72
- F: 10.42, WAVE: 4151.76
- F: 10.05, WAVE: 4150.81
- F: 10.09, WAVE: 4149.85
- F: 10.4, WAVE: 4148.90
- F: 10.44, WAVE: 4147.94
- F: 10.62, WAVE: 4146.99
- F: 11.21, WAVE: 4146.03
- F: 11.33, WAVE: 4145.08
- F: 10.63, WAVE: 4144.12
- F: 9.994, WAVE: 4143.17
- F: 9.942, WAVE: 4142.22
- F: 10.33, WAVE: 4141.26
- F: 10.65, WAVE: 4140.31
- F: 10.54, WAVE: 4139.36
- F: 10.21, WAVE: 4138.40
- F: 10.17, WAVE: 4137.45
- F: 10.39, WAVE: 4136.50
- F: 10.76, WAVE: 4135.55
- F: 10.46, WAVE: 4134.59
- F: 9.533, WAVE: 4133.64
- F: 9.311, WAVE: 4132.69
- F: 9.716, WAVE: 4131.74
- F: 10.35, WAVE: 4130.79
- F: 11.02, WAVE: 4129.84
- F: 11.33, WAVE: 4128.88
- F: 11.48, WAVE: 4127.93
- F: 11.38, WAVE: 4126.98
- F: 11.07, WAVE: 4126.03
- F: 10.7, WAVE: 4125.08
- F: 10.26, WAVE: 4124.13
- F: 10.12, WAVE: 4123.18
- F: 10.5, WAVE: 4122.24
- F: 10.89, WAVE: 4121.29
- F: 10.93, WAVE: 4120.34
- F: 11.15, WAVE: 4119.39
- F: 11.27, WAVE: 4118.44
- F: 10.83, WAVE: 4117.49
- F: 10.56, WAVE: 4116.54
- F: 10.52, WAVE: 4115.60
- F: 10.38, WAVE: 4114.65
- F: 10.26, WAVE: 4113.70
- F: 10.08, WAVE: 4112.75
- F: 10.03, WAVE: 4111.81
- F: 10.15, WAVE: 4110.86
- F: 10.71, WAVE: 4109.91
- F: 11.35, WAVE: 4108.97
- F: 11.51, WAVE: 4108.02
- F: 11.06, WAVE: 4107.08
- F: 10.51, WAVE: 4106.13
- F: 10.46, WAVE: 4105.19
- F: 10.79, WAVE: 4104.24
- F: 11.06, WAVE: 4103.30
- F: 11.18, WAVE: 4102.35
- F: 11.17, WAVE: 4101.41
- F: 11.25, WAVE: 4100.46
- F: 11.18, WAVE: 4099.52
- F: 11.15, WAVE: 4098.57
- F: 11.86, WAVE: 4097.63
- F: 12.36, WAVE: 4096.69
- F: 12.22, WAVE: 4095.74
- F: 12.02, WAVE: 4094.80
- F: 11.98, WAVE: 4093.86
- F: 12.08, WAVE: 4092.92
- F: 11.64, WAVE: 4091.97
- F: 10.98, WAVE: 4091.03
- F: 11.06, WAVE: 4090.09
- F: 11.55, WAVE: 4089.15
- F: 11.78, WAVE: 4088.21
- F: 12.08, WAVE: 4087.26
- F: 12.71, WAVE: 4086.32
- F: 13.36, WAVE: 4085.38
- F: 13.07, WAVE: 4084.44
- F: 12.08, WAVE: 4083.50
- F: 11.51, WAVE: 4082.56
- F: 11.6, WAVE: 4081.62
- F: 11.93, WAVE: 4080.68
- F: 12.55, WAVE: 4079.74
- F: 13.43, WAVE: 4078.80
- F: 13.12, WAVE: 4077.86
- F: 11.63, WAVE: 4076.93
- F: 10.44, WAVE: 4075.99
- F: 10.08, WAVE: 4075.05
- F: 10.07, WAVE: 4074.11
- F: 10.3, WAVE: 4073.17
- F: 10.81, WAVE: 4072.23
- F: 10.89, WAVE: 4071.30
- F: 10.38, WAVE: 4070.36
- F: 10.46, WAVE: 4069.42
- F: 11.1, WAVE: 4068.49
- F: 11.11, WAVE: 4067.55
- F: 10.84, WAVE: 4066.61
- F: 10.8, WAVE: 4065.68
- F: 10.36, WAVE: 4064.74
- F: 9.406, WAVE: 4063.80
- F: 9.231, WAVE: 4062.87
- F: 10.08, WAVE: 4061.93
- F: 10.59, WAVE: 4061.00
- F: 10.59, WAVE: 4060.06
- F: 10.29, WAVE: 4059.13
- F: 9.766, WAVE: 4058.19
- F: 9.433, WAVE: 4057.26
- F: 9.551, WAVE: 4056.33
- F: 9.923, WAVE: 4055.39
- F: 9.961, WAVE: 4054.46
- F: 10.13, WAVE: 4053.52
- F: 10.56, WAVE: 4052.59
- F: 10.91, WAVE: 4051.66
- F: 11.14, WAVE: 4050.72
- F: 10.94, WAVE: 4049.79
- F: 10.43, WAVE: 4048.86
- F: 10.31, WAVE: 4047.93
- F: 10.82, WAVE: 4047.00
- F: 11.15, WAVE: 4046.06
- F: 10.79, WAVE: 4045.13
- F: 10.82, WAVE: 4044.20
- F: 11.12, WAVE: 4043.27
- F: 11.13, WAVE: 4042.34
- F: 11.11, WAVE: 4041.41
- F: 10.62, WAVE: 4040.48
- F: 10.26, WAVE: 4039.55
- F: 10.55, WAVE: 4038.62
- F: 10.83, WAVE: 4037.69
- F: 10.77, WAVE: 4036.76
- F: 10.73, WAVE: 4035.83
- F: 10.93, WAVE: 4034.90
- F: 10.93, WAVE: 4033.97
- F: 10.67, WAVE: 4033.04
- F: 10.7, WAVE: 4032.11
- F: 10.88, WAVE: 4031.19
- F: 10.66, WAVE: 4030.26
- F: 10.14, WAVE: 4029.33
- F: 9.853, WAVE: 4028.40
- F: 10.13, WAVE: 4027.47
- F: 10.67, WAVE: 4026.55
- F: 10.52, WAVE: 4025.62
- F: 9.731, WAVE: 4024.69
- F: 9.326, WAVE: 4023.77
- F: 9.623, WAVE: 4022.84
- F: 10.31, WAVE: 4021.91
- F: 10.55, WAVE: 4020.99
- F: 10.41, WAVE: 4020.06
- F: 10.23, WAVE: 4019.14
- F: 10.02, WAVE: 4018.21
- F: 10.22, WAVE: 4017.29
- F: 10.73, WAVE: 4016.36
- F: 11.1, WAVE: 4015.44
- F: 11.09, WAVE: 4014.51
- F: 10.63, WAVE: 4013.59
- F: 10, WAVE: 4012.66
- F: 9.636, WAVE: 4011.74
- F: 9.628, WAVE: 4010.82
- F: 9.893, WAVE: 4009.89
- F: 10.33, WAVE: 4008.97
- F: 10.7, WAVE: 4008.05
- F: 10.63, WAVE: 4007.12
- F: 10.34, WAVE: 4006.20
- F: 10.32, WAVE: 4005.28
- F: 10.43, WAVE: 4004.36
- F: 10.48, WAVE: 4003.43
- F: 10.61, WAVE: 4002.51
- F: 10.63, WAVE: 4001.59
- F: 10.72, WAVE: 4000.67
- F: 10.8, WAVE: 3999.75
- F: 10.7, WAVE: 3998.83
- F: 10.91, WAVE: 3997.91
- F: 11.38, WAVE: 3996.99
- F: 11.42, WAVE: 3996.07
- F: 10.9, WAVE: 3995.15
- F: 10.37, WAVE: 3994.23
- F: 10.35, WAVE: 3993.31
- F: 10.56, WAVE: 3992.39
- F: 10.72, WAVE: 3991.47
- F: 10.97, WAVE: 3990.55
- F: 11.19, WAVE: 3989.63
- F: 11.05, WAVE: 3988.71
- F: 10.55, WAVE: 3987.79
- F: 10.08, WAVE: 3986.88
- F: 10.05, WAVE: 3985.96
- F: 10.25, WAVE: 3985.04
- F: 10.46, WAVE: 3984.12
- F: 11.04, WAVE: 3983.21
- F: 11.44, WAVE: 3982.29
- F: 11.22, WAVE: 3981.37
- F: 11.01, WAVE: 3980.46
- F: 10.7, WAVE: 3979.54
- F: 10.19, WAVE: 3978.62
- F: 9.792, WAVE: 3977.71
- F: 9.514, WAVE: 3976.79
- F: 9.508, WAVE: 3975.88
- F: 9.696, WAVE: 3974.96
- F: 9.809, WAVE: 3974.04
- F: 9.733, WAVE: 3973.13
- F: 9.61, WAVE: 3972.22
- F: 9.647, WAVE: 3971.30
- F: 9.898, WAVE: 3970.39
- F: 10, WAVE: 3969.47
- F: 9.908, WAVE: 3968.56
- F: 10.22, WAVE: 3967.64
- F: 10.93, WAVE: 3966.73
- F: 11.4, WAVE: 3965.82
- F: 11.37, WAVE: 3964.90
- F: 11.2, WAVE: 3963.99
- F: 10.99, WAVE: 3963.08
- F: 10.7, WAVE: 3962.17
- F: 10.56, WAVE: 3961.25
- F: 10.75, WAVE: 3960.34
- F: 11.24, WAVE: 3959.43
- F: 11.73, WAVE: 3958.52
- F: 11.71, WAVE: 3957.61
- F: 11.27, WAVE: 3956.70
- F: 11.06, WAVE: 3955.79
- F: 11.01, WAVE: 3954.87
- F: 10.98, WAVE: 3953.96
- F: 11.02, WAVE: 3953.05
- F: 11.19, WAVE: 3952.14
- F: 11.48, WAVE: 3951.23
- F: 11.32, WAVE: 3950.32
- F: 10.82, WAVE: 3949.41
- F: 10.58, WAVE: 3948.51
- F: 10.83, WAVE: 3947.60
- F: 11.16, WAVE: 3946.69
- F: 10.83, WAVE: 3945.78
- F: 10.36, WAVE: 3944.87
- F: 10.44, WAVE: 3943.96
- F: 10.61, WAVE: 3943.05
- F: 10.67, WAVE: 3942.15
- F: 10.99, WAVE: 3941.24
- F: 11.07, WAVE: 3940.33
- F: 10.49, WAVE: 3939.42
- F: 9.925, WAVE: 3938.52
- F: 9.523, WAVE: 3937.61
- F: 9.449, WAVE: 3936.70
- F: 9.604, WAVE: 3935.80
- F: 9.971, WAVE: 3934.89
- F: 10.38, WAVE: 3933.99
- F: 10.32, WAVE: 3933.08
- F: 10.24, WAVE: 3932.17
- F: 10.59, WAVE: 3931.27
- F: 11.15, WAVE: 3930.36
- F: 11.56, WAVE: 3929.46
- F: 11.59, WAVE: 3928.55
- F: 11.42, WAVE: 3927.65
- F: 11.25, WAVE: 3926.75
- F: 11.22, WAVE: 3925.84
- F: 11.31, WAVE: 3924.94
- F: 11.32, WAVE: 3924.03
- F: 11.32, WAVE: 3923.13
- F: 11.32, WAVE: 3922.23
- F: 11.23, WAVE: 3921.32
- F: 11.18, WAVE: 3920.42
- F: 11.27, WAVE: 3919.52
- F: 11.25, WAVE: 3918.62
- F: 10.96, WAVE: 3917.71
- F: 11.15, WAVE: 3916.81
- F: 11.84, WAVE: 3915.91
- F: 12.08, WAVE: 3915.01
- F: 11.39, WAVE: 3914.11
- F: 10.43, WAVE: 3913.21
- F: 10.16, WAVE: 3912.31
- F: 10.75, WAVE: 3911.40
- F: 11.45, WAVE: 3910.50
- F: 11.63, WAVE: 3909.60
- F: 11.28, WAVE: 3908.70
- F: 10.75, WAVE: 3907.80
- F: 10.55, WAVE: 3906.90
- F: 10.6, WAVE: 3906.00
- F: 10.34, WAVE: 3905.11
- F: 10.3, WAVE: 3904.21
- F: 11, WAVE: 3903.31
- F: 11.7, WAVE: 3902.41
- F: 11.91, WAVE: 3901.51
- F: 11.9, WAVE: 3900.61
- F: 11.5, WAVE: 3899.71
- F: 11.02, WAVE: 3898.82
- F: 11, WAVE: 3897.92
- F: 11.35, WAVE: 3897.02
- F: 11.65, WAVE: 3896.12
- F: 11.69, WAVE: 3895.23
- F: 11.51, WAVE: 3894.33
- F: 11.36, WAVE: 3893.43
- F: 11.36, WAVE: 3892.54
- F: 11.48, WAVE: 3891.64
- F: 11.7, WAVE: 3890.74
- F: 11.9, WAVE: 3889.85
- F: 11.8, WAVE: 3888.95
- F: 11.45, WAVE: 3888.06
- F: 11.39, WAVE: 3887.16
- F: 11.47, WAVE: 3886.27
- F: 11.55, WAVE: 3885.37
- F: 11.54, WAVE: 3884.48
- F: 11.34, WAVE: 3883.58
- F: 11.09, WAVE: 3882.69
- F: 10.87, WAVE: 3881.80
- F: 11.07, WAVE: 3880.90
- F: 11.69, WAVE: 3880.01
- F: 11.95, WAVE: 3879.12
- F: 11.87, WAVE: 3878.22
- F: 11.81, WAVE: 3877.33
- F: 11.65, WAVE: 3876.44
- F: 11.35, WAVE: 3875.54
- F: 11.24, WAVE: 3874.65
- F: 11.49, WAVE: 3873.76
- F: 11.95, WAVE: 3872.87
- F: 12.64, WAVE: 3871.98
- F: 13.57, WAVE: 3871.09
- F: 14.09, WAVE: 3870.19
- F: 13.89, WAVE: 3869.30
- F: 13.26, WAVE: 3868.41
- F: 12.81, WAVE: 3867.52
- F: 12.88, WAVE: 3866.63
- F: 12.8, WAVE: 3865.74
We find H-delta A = -3.0 AA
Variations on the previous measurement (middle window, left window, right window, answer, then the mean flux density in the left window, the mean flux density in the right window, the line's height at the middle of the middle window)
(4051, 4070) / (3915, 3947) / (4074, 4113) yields 1.9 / 10.8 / 11.5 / 11.4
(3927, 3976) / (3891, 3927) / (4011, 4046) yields 1.4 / 11.2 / 10.5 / 11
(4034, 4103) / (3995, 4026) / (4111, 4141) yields -3.7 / 10.4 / 10.5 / 10.5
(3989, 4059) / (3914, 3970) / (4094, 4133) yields 2.5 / 10.9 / 10.9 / 10.9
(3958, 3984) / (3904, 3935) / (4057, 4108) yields 1.4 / 11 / 11.2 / 11.1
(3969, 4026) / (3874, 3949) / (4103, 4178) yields 2.4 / 11.1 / 10.4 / 10.8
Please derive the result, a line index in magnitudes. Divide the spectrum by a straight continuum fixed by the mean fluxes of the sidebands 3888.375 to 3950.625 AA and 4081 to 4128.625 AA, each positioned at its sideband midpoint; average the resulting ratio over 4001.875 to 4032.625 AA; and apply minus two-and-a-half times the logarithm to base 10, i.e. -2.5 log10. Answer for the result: 0.08 mag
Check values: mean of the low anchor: 11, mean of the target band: 10.3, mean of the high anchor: 11.2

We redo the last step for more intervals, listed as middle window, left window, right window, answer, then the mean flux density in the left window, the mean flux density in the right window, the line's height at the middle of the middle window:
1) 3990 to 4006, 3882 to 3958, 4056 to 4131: 0.03 mag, 11.1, 11.1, 11.1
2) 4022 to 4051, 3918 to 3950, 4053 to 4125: 0.03 mag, 10.8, 11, 10.9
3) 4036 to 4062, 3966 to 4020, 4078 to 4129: 0.04 mag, 10.4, 11.3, 10.9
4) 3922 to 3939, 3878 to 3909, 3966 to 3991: 0.02 mag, 11.3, 10.3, 10.9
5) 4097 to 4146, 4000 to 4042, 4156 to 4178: -0.04 mag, 10.4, 10.2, 10.3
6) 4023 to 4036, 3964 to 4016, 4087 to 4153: 0.02 mag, 10.5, 10.8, 10.6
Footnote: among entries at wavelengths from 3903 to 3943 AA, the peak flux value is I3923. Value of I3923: 12.08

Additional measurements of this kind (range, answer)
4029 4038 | 10.93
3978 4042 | 11.44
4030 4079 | 13.43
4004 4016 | 11.1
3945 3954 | 11.48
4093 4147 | 12.36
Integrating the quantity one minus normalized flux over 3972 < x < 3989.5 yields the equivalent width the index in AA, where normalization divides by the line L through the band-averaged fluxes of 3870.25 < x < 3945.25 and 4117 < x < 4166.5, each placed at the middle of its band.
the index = 1.0 AA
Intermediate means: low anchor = 11.2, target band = 10.3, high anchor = 10.4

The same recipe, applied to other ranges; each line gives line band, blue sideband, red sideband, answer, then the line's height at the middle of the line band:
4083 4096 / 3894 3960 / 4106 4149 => -1.67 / 10.7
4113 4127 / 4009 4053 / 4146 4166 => -0.63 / 10.2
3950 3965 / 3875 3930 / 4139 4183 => -0.07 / 11.1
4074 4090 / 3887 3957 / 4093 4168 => -1.89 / 10.7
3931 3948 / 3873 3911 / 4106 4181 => 1.22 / 11.2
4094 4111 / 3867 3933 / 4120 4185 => -1.14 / 10.5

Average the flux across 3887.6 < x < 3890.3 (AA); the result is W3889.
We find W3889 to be 11.7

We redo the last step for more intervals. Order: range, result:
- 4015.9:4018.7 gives 10.3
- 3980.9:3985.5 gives 10.9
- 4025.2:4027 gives 10.6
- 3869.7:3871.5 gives 13.8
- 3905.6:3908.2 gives 10.6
